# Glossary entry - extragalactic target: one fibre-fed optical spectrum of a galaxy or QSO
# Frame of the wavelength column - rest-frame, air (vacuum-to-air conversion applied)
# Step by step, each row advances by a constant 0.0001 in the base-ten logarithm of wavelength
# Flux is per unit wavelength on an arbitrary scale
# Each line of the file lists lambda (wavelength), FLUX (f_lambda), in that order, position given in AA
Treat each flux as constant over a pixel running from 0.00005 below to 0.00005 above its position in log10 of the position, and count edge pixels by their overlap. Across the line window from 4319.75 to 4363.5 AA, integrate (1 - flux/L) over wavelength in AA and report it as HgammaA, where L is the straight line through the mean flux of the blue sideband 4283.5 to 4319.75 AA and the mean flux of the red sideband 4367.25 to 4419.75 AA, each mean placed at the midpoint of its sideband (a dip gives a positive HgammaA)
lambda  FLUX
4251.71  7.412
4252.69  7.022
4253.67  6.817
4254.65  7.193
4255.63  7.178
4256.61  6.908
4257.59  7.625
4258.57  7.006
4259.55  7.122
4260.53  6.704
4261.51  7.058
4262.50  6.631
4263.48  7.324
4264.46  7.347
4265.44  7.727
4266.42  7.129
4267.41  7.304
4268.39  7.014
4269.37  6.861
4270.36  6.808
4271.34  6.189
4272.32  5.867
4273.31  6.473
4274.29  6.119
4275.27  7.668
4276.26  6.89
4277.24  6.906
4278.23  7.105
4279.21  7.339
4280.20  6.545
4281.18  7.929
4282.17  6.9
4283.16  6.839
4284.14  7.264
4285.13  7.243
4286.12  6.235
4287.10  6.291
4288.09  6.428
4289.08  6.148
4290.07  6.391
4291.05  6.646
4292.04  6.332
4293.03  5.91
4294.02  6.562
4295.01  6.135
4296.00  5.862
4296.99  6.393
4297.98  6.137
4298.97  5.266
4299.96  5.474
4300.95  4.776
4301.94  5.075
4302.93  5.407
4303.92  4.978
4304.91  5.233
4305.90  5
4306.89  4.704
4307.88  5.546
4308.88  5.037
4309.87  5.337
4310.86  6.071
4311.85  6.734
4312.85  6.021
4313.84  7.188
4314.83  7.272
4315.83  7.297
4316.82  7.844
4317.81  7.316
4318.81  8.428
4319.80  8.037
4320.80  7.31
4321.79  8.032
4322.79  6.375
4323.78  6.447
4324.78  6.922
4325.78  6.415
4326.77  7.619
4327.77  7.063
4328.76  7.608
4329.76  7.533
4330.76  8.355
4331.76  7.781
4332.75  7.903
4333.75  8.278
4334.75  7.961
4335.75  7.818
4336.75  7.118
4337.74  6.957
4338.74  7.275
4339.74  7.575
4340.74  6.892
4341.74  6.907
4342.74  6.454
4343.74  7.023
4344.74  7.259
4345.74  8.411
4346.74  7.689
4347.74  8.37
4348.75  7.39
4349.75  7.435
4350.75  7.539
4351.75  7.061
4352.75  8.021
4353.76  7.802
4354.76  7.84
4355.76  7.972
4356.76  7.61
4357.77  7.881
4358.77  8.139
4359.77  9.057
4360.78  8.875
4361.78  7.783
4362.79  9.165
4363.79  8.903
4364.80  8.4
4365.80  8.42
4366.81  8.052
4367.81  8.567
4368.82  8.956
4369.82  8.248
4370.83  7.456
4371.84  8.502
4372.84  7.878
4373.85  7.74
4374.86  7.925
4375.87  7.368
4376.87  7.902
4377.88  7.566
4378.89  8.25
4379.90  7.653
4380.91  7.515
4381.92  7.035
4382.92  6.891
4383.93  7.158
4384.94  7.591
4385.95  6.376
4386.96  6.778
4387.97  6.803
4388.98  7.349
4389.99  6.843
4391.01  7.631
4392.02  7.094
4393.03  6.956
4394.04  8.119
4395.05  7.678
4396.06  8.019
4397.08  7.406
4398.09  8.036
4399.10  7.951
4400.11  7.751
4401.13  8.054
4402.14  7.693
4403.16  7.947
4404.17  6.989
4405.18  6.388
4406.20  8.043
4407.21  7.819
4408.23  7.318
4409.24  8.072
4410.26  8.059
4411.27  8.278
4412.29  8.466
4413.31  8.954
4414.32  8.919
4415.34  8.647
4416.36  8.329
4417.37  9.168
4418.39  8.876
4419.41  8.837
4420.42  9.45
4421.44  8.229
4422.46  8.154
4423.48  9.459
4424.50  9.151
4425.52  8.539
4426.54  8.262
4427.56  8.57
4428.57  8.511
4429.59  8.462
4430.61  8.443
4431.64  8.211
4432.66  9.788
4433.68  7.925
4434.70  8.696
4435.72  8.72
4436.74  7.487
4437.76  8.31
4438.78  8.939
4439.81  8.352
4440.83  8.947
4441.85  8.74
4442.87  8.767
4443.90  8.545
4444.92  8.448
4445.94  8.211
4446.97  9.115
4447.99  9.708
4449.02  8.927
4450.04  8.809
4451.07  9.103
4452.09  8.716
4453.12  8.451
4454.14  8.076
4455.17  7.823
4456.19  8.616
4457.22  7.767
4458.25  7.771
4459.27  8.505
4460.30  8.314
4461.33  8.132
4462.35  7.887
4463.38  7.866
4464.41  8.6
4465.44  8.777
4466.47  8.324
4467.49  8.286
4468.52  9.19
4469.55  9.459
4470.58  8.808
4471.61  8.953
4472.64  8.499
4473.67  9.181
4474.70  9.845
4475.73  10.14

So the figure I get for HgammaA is -4.56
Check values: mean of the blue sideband 6.19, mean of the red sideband 7.8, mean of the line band 7.62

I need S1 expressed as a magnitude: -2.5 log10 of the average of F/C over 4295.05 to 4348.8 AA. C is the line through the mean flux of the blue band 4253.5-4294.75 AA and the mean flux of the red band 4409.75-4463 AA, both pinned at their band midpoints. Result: 0.09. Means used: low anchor 6.85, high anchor 8.57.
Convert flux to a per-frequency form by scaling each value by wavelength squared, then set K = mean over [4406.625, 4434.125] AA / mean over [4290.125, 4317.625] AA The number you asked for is 1.51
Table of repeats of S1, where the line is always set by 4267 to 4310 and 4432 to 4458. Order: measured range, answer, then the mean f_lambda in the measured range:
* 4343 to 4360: -0.082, 7.76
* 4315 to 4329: -0.091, 7.33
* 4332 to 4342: -0.079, 7.49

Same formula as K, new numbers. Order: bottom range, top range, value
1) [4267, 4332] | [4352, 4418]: 1.25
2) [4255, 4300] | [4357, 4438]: 1.27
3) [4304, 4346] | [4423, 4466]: 1.29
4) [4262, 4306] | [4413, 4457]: 1.44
